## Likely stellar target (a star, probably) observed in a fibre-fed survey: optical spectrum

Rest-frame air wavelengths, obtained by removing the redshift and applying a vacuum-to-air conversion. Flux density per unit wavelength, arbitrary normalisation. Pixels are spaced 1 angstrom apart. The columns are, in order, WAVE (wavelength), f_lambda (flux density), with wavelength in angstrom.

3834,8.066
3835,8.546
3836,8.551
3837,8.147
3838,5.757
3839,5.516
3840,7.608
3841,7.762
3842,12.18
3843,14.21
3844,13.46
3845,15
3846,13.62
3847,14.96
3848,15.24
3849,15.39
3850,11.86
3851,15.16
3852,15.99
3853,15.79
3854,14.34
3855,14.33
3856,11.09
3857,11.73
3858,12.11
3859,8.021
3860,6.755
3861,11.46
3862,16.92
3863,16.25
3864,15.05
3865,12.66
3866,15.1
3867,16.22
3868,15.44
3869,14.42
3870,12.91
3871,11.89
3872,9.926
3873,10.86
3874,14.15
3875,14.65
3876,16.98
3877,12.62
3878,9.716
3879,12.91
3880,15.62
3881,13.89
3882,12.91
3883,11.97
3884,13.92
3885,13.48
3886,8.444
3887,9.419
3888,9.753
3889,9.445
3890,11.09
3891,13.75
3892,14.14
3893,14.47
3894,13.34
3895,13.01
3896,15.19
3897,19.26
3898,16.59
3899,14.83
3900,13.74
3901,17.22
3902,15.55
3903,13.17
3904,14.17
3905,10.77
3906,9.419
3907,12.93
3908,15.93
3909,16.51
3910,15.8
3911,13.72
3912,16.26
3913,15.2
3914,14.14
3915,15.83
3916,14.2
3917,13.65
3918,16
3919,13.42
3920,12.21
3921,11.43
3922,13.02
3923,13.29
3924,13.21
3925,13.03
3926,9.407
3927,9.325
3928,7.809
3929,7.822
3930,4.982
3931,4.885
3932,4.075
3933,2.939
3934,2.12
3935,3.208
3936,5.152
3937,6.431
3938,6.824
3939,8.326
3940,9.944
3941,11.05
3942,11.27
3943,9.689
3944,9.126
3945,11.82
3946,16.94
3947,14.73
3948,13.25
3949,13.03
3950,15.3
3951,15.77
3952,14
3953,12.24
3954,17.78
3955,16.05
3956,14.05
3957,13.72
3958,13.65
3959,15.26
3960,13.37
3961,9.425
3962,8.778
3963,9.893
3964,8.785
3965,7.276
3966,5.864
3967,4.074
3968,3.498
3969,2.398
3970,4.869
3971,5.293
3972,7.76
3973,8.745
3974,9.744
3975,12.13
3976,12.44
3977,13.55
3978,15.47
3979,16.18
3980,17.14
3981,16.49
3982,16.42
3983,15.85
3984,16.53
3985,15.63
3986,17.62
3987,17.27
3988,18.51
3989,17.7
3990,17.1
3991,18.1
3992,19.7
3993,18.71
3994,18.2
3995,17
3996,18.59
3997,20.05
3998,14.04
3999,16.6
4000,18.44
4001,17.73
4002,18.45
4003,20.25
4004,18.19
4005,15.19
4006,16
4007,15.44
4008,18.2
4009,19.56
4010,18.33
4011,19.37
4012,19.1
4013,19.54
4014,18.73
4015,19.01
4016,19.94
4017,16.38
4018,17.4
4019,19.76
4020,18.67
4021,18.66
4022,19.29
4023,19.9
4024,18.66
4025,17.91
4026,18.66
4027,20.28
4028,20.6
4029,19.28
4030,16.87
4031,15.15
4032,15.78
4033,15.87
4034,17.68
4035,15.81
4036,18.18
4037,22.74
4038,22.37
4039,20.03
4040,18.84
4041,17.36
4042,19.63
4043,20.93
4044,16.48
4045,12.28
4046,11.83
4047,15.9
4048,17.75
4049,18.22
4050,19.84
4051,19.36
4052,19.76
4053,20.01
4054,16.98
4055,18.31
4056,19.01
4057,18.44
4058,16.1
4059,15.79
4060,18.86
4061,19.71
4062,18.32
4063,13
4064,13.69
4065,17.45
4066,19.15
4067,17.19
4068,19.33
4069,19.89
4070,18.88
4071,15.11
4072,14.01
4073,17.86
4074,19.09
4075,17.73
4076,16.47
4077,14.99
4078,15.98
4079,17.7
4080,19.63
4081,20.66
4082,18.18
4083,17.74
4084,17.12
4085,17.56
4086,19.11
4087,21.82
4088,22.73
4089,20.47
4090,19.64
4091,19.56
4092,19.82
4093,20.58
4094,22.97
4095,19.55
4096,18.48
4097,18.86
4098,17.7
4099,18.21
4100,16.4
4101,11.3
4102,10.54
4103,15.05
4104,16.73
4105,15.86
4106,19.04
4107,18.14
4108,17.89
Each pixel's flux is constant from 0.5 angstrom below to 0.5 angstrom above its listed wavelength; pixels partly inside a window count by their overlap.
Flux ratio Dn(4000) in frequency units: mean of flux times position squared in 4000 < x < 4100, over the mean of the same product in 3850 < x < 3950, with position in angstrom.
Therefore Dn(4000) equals 1.6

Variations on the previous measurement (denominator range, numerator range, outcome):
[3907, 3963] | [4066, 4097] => 1.73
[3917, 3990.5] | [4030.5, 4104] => 1.67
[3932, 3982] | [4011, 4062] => 1.80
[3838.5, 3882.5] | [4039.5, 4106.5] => 1.52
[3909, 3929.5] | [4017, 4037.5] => 1.48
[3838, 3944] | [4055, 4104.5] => 1.61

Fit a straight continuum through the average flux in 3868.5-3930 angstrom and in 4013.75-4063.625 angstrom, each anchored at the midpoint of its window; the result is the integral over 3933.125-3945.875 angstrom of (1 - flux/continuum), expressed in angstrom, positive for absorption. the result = 5.7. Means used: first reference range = 13.1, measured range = 8.03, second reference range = 18.1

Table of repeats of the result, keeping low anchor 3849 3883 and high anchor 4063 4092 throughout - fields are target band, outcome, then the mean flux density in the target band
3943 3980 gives 9.9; 11.3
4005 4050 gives -3.1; 18.1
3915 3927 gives 1.3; 13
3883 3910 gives 1.1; 13.5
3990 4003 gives -1.4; 18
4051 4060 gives -0.3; 18.2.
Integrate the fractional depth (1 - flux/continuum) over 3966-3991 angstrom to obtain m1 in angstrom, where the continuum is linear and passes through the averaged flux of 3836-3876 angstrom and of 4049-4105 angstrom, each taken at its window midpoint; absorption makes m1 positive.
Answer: 4.93 angstrom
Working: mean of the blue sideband 12.7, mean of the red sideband 18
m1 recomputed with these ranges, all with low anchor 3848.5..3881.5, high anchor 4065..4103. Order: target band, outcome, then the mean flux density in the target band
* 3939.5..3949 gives 1.93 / 12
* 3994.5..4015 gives -1.94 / 18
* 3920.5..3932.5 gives 4.36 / 9.36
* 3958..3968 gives 4.10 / 9.13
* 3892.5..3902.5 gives -0.86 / 15.3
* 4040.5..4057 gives -0.37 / 17.7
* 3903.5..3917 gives 0.17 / 14.2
